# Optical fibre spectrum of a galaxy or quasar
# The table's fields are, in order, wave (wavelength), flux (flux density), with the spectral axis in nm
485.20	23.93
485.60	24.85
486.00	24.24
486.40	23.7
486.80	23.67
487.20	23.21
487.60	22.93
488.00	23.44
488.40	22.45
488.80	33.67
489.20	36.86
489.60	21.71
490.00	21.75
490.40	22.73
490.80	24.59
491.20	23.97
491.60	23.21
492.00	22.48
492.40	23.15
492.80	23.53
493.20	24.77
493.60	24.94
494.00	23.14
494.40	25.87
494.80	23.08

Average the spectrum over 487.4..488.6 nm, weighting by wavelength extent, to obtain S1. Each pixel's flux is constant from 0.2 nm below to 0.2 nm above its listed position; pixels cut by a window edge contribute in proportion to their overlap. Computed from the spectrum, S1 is 22.9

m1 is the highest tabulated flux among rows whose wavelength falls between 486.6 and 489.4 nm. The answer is 36.86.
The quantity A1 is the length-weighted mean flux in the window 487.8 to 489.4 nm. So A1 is 29.1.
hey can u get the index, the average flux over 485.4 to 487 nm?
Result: 24.1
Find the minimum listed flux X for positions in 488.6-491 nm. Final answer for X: 21.71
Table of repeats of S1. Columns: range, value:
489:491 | 25.5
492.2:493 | 23.3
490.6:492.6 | 23.5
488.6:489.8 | 30.7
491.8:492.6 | 22.8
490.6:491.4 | 24.3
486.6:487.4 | 23.4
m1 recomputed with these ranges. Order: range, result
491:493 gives 23.97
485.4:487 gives 24.85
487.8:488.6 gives 23.44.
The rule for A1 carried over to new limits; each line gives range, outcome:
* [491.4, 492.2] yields 22.8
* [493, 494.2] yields 24.3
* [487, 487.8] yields 23.1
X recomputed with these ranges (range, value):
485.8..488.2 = 22.93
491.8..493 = 22.48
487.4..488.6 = 22.45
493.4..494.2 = 23.14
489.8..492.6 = 21.75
